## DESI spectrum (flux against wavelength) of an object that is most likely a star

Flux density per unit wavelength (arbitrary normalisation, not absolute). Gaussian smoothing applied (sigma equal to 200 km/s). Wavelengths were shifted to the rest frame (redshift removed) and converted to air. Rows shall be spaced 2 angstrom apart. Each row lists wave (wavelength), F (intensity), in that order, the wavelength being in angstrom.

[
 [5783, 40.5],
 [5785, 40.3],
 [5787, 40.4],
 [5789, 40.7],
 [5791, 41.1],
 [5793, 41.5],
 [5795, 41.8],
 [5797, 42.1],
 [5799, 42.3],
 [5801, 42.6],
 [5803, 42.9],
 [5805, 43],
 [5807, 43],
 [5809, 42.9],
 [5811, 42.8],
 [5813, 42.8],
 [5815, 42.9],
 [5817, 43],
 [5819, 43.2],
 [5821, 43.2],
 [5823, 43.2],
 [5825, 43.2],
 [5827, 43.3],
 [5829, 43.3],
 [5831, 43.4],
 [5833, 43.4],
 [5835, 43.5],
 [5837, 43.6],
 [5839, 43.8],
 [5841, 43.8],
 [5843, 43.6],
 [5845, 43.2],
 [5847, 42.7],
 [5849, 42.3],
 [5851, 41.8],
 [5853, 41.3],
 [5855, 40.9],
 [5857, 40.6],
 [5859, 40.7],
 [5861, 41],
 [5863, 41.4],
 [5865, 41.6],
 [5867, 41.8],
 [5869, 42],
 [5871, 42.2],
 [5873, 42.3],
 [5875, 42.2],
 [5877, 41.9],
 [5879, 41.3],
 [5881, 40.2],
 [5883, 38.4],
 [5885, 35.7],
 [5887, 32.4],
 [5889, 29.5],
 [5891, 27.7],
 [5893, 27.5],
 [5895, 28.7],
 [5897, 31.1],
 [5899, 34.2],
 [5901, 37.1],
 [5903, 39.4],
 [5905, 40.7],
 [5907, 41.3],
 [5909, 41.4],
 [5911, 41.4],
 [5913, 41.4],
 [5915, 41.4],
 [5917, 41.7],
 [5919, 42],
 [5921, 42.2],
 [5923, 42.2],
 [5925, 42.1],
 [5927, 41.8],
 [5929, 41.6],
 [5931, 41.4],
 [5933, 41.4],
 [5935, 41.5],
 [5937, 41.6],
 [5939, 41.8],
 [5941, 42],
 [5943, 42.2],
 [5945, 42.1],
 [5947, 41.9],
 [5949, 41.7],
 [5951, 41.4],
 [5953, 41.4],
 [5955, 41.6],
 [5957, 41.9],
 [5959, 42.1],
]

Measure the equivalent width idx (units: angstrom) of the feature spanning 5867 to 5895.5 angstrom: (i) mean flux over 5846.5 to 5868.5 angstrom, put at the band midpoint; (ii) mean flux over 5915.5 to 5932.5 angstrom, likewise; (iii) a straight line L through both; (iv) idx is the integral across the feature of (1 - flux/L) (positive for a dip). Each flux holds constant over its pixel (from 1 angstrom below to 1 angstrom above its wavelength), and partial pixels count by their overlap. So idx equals 3.2 angstrom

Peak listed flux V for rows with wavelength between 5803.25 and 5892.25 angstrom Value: 43.8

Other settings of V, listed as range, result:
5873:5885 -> 42.3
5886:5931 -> 42.2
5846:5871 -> 42.7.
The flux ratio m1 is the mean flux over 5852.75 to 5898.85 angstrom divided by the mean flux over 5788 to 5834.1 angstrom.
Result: 0.89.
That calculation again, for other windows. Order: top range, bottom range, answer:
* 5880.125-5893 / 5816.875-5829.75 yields 0.77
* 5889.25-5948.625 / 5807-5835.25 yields 0.91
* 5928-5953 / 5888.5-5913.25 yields 1.18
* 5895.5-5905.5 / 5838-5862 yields 0.85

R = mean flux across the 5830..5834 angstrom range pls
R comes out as 43.4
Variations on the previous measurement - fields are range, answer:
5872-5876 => 42.2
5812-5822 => 43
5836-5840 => 43.7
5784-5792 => 40.6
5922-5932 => 41.8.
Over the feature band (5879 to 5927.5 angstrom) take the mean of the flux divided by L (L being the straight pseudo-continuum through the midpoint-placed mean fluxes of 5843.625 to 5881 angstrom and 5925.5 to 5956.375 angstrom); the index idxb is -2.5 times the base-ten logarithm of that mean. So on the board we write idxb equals 0.11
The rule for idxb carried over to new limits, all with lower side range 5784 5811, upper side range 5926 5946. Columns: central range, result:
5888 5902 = 0.33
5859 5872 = 0.01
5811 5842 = -0.04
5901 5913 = 0.03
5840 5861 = 0.00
